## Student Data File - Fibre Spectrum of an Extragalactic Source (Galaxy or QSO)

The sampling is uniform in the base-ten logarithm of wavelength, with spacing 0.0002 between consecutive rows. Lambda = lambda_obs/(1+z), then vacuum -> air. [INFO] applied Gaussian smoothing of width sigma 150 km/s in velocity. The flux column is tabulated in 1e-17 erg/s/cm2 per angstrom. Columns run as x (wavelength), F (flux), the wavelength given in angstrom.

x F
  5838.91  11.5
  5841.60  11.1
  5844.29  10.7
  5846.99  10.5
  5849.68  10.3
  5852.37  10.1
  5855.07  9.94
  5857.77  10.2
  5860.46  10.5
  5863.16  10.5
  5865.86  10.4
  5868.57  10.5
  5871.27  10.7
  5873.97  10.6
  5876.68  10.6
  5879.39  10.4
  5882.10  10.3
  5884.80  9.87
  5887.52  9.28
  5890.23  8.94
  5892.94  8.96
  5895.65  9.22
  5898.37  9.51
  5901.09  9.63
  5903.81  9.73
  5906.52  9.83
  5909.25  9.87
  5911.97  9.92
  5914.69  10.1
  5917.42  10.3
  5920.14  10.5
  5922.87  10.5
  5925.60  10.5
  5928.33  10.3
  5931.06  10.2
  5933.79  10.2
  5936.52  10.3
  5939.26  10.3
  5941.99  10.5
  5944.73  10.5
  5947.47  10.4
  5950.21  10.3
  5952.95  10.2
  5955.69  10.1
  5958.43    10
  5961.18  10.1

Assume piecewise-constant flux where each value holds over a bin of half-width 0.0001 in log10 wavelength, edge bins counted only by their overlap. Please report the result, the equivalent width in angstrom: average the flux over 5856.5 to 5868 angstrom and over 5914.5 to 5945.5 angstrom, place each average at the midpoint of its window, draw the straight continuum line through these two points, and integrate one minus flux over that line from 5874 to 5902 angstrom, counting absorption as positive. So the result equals 1.8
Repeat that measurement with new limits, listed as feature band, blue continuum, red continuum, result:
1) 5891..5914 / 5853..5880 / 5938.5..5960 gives 1.7 angstrom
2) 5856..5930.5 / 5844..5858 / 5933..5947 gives 1.8 angstrom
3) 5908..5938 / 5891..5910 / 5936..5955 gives -1.0 angstrom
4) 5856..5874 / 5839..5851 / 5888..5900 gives -0.7 angstrom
